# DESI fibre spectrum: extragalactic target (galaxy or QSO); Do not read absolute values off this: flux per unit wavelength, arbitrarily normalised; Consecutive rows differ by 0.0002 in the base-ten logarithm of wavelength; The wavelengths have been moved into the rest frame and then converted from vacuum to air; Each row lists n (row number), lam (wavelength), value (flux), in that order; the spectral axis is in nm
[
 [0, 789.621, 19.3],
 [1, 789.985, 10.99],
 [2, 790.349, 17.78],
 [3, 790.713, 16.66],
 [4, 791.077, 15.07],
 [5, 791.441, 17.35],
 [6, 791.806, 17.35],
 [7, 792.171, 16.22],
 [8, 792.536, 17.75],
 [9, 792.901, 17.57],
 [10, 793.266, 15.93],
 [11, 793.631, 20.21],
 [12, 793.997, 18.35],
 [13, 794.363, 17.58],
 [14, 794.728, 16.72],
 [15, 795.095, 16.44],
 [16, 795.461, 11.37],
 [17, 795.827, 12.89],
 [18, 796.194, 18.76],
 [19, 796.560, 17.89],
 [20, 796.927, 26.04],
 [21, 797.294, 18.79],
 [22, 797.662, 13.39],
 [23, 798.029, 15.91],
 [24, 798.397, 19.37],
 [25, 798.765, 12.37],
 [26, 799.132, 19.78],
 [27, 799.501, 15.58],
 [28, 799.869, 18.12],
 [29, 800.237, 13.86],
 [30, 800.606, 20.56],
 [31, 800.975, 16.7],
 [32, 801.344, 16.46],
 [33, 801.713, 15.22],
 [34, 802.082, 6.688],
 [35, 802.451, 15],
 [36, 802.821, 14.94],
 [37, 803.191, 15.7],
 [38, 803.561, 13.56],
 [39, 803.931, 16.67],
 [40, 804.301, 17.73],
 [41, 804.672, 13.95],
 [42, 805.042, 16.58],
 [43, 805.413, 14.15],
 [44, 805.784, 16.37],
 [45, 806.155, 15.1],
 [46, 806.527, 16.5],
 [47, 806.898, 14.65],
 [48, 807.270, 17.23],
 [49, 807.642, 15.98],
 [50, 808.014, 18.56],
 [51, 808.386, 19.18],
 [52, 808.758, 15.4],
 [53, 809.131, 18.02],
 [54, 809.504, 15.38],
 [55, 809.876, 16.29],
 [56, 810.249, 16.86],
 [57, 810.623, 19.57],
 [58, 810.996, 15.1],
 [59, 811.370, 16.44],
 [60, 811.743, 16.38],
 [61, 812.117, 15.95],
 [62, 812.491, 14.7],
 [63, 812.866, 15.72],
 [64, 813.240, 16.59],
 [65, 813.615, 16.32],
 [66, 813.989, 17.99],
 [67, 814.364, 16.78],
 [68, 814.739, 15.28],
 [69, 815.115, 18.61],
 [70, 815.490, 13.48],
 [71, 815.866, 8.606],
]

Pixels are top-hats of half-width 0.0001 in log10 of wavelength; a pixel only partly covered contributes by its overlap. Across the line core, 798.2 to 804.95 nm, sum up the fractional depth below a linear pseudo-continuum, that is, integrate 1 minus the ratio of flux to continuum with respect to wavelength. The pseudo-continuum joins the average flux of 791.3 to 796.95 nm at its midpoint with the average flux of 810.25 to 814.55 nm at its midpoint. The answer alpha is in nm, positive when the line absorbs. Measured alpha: 0.48 nm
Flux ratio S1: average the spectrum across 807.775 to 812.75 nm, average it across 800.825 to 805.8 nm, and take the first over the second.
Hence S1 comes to 1.1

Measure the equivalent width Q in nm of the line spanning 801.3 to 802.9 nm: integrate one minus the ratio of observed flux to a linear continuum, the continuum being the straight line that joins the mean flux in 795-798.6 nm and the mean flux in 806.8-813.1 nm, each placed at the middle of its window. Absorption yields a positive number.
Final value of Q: 0.34 nm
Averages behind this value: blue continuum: 17.1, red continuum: 16.6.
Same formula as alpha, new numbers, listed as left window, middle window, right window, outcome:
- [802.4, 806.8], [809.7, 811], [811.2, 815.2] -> -0.09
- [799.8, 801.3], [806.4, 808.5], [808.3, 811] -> 0.01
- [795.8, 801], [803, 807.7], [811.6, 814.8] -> 0.33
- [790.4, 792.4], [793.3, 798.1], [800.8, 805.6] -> -0.38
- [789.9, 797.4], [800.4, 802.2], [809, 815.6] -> 0.15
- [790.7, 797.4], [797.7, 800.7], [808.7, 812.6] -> 0.07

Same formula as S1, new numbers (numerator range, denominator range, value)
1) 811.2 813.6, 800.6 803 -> 1.09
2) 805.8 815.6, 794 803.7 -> 1.02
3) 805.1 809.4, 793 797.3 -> 0.94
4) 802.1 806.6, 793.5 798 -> 0.88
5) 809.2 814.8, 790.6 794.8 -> 0.95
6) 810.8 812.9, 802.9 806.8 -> 1.01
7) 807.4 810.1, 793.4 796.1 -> 1.04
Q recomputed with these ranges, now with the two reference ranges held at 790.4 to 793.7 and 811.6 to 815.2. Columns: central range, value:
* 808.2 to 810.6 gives -0.08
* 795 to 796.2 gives 0.20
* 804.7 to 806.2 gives 0.11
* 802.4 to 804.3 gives 0.14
